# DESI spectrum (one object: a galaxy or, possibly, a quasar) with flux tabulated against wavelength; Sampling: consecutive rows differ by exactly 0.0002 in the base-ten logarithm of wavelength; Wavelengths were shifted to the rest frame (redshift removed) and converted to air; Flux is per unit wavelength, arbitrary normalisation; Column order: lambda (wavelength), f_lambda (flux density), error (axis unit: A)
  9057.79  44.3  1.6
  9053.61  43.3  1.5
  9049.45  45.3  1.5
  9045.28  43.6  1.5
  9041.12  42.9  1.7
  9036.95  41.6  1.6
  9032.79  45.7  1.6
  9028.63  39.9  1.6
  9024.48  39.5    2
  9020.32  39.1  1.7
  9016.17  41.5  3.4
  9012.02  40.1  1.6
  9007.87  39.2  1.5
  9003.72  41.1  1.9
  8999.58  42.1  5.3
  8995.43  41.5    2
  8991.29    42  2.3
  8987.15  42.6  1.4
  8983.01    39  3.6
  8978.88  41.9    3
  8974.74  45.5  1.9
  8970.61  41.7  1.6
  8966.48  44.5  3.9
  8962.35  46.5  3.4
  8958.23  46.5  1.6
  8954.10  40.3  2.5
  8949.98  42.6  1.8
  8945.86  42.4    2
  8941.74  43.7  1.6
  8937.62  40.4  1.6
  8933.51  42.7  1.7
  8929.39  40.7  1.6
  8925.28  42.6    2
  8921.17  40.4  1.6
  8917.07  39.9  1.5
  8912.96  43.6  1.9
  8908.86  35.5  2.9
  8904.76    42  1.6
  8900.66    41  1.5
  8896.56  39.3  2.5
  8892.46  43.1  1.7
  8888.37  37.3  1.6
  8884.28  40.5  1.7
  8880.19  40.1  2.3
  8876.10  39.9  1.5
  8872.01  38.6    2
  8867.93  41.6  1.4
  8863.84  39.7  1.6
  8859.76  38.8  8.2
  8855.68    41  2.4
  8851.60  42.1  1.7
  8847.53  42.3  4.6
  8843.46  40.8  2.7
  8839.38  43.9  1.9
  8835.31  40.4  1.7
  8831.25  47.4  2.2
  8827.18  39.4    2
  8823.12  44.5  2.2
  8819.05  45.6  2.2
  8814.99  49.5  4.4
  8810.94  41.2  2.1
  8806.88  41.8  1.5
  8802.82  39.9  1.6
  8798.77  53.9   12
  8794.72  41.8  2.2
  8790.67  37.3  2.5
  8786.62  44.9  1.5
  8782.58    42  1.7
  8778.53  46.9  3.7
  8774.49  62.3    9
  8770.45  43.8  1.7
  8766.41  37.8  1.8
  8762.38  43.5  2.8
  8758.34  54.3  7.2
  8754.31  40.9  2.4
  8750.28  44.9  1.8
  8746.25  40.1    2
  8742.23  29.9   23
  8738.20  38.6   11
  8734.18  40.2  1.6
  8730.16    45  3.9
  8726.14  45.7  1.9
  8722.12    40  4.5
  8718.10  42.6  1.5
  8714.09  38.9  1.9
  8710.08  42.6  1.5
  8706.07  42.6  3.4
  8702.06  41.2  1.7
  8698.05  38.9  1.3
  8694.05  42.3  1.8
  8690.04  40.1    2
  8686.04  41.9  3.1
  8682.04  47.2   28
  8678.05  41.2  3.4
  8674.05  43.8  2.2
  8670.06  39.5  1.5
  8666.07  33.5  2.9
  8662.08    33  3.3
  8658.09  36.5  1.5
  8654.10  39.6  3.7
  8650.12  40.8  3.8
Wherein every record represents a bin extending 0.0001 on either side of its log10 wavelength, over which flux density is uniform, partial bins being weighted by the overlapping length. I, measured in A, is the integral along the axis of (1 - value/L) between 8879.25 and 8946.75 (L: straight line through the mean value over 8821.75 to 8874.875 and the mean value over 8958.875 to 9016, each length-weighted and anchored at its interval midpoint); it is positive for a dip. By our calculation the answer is 1.5 A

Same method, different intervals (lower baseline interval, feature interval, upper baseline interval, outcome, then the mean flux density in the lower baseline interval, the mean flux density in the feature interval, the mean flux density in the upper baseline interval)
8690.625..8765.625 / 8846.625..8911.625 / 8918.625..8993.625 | 3.20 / 41.7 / 40.2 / 42.5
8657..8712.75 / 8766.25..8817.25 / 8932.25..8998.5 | -4.77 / 40.4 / 45.1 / 42.7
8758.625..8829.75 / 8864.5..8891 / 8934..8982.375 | 2.52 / 44.7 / 39.7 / 43.1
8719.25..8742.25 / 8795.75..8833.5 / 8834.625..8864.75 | -3.30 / 40.9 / 44.7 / 41.2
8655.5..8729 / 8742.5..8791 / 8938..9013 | -4.11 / 40.7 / 44.6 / 42.4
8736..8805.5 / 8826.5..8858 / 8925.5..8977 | 0.87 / 43.7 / 42.3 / 43.1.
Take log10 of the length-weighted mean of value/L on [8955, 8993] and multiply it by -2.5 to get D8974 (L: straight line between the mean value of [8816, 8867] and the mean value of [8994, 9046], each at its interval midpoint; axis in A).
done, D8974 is -0.04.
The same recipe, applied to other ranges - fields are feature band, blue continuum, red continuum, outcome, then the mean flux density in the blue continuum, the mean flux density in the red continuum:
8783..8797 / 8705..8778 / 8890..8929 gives 0.02 mag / 43.1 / 40.8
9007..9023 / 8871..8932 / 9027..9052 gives 0.07 mag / 40.3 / 43.2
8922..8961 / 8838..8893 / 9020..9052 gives -0.03 mag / 40.6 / 42.4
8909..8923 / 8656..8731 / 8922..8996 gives 0.05 mag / 40.8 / 42.6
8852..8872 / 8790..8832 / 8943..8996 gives 0.09 mag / 43.9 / 42.9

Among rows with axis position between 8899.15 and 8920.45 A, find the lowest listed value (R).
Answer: 35.5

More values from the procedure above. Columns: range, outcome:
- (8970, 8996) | 39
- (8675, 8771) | 29.9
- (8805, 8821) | 41.2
